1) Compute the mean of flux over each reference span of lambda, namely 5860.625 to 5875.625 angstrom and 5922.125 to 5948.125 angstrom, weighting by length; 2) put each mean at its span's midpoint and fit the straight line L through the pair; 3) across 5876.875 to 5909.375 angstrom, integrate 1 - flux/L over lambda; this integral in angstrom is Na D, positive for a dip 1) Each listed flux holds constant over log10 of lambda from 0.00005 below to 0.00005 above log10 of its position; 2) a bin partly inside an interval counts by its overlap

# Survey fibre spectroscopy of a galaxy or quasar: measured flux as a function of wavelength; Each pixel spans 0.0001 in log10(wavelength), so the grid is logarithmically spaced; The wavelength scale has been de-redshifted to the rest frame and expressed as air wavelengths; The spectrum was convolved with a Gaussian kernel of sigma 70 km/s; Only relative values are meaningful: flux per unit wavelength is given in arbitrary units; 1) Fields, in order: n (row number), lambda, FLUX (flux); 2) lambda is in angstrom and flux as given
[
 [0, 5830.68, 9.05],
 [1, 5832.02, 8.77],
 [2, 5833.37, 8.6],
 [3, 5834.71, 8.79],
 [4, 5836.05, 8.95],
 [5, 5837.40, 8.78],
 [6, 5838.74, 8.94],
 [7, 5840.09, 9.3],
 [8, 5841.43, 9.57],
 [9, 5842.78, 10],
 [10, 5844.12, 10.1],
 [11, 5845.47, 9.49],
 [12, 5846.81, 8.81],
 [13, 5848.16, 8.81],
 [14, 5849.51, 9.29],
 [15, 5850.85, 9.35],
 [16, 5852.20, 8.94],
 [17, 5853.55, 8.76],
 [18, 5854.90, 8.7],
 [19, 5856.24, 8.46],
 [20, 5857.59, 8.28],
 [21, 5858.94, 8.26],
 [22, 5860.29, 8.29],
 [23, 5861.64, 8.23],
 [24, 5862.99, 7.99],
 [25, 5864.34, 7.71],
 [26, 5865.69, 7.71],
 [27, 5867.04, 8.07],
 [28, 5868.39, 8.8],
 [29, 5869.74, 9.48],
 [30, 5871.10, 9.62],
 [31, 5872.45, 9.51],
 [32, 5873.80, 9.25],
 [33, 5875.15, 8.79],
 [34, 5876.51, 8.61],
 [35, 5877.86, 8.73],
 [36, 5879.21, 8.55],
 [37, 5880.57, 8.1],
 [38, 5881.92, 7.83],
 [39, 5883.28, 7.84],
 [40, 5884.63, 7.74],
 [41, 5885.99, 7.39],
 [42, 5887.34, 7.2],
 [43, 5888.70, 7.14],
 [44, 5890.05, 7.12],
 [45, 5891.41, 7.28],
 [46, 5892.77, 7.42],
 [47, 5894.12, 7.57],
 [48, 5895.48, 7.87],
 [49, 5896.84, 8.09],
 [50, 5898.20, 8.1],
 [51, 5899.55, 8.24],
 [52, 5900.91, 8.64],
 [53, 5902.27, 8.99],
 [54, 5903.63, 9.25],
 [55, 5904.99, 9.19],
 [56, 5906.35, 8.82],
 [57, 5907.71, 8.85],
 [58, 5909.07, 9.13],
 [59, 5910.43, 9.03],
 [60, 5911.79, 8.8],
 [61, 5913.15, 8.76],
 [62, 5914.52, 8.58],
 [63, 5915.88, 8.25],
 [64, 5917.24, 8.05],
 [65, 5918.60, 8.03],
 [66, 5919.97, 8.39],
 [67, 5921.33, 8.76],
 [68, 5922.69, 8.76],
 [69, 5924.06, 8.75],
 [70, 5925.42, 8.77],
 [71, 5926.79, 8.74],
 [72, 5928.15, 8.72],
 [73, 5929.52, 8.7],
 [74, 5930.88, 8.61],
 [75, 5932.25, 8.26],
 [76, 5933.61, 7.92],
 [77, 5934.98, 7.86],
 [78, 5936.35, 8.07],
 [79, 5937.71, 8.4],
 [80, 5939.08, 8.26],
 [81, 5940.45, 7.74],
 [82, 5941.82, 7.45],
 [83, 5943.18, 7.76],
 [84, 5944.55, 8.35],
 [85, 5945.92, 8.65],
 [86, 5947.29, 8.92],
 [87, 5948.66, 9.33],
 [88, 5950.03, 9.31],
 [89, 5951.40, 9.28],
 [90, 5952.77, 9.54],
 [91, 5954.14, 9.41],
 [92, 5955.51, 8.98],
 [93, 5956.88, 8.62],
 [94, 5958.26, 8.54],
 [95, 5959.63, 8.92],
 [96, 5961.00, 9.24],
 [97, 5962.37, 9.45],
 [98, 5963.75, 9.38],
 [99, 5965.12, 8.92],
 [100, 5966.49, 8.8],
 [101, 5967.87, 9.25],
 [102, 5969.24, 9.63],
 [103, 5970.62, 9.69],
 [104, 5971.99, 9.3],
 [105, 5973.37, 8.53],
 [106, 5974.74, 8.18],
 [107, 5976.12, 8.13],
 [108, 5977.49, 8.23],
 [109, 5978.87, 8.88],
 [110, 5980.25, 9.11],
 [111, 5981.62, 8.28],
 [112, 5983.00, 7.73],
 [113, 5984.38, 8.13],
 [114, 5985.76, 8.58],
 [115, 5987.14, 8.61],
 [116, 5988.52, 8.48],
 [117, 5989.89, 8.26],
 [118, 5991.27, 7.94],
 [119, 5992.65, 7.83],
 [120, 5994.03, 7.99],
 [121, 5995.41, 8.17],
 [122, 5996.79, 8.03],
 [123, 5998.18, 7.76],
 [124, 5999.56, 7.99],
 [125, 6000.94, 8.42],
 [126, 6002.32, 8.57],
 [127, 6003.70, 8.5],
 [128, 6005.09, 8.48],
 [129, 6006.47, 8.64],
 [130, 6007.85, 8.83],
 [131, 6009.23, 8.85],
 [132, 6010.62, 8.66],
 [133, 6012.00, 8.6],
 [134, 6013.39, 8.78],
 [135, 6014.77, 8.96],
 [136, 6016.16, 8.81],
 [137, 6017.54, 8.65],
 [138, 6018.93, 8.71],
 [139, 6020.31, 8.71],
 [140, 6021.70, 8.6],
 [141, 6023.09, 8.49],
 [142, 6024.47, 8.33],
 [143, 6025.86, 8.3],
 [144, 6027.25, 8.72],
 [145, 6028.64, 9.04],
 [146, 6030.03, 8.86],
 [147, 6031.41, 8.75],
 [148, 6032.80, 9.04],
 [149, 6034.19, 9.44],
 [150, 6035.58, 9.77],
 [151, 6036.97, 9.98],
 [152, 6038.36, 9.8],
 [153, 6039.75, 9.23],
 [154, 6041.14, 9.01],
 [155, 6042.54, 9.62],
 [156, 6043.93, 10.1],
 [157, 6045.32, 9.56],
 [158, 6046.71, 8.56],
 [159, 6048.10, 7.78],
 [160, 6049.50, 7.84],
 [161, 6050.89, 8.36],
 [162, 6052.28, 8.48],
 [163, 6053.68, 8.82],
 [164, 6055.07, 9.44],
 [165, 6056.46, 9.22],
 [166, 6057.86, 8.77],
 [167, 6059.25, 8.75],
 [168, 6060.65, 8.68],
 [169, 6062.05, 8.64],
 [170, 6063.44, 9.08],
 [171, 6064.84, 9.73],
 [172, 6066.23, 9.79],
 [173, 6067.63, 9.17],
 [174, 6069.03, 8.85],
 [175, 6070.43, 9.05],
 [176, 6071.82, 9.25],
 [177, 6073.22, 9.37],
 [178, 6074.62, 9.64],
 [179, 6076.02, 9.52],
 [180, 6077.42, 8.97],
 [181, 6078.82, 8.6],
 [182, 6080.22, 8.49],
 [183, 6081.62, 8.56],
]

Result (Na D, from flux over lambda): 1.6 angstrom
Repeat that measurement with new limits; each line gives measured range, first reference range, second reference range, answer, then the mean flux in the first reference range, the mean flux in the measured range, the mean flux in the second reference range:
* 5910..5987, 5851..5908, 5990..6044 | -1.2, 8.32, 8.65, 8.72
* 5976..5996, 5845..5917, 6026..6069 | 1.2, 8.44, 8.3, 9.05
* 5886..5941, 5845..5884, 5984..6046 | 2.2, 8.62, 8.32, 8.73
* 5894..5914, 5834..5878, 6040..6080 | 0.6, 8.86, 8.65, 9.02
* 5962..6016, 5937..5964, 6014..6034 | 1.1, 8.77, 8.57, 8.73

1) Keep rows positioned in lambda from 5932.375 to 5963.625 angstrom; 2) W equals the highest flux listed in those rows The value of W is 9.54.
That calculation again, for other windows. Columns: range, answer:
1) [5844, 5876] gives 10.1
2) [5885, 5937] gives 9.25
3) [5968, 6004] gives 9.69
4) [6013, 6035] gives 9.44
